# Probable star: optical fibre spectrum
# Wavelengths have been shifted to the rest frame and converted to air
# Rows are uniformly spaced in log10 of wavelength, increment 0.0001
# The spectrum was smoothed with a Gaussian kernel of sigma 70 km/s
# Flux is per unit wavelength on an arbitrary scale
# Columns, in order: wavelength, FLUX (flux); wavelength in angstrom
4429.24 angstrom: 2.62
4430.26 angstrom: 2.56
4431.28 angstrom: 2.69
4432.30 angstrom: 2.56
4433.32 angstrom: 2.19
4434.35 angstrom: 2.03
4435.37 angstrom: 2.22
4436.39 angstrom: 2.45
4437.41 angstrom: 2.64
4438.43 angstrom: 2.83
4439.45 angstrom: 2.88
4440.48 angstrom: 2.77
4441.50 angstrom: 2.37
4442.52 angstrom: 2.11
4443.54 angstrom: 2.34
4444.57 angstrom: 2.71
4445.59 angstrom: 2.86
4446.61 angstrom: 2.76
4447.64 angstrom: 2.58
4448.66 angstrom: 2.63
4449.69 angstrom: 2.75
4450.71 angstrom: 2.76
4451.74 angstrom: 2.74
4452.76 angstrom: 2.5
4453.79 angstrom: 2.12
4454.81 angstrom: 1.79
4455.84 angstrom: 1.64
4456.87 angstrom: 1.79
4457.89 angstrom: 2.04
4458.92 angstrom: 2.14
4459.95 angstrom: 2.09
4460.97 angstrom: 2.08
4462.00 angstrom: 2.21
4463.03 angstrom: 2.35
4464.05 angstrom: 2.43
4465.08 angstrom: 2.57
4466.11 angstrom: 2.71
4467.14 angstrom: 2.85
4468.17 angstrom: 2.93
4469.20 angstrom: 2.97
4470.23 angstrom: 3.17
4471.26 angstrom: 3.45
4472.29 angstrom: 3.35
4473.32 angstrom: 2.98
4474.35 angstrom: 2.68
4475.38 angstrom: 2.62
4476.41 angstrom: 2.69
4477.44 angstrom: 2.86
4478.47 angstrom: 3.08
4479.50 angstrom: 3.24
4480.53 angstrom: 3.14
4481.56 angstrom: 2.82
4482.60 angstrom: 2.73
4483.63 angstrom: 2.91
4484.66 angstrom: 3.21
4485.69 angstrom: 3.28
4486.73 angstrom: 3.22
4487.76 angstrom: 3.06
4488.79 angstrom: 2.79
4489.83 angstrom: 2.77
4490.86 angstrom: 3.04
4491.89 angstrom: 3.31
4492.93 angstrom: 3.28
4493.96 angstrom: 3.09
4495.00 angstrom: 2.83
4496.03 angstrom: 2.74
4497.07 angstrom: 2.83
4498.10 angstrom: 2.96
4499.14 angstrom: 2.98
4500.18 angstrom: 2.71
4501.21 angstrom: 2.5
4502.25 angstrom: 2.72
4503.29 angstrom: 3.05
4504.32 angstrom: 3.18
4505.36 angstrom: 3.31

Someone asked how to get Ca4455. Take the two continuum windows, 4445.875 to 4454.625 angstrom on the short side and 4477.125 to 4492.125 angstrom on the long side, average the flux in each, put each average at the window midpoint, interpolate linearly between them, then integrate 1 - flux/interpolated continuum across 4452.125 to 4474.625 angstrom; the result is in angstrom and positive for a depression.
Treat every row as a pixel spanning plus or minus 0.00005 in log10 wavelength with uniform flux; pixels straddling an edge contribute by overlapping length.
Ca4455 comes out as 2.2 angstrom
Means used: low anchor 2.58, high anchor 3.03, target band 2.49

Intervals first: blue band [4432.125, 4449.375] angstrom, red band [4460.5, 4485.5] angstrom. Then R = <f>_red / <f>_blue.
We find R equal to 1.1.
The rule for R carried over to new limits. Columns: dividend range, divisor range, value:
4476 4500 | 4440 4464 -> 1.27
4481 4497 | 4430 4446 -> 1.20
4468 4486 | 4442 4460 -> 1.27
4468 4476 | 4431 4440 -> 1.21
